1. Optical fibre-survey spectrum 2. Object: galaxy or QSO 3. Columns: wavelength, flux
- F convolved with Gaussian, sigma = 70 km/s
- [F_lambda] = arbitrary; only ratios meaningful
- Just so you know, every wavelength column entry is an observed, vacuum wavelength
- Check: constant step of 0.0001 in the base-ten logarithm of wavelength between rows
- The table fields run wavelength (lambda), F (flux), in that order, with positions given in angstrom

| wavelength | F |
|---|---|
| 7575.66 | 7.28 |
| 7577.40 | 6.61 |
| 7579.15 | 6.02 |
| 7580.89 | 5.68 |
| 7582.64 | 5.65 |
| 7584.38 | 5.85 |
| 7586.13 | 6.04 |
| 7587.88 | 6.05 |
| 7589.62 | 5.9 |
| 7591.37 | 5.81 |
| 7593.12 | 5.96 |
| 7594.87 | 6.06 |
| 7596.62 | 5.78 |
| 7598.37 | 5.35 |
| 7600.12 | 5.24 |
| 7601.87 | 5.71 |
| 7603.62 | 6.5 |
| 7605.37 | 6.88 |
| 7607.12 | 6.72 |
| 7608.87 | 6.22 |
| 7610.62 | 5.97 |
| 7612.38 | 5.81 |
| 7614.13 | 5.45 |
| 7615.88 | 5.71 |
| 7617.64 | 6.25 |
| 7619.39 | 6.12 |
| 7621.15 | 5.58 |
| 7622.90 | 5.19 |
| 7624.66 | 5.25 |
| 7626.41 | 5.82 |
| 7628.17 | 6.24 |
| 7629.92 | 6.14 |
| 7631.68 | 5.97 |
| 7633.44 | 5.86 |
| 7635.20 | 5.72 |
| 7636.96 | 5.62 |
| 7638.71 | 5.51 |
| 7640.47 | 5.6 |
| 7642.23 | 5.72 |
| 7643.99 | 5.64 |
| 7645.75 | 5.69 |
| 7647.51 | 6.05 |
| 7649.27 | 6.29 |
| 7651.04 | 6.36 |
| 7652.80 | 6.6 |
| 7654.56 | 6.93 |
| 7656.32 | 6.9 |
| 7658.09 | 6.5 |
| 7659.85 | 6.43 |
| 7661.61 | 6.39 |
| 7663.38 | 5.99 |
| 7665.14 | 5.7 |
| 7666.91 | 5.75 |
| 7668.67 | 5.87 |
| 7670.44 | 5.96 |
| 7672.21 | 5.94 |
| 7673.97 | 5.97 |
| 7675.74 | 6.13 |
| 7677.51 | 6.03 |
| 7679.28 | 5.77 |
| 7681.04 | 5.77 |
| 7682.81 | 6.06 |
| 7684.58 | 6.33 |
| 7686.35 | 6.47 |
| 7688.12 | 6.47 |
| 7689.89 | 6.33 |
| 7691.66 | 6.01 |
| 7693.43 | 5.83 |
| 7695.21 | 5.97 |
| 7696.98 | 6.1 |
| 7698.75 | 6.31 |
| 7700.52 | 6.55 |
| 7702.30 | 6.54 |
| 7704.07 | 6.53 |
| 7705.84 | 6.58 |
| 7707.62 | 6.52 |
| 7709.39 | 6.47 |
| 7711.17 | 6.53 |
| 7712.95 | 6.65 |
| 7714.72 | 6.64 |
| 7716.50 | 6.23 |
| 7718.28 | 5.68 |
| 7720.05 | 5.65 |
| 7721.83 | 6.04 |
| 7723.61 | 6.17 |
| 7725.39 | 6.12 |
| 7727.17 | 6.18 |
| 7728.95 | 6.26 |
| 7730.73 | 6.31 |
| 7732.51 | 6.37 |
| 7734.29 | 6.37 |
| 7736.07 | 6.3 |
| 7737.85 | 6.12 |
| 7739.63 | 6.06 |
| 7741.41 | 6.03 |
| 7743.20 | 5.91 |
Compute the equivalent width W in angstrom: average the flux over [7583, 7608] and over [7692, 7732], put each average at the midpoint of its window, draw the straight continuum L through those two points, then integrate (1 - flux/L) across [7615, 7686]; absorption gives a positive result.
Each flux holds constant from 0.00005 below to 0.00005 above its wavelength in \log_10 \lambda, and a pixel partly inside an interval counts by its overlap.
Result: 1.5 angstrom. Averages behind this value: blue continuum 5.98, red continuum 6.26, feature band 5.99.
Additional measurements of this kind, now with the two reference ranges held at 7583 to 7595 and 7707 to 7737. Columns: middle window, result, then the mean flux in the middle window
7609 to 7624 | 0.6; 5.77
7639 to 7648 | 0.5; 5.71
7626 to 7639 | 0.4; 5.88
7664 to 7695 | 0.7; 6.02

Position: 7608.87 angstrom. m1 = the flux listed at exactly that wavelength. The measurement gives 6.22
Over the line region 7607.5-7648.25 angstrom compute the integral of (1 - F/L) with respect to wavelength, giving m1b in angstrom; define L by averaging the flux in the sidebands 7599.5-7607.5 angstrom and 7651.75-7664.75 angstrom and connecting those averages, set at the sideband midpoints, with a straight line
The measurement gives 3.5 angstrom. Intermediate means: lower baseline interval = 6.21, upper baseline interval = 6.5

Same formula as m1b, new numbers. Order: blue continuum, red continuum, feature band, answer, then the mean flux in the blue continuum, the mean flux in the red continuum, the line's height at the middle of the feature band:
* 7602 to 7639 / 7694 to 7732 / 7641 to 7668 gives -0.6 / 5.93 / 6.28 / 6.06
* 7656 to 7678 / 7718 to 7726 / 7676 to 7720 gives -1.8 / 6.1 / 5.95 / 6.01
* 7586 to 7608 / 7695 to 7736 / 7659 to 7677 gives 0.5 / 6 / 6.3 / 6.18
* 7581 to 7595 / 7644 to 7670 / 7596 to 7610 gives -0.2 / 5.89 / 6.22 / 5.96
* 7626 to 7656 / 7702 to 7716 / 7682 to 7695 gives 0.4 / 6.01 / 6.55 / 6.39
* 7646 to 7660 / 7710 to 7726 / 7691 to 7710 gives -0.1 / 6.47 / 6.19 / 6.27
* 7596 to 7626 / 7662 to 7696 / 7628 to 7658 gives -0.6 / 5.87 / 6.02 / 5.94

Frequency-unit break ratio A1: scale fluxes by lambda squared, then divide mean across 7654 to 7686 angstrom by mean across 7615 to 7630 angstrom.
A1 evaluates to 1.07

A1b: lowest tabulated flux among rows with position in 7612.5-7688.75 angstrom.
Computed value 5.19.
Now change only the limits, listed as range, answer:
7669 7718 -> 5.77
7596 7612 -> 5.24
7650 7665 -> 5.99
